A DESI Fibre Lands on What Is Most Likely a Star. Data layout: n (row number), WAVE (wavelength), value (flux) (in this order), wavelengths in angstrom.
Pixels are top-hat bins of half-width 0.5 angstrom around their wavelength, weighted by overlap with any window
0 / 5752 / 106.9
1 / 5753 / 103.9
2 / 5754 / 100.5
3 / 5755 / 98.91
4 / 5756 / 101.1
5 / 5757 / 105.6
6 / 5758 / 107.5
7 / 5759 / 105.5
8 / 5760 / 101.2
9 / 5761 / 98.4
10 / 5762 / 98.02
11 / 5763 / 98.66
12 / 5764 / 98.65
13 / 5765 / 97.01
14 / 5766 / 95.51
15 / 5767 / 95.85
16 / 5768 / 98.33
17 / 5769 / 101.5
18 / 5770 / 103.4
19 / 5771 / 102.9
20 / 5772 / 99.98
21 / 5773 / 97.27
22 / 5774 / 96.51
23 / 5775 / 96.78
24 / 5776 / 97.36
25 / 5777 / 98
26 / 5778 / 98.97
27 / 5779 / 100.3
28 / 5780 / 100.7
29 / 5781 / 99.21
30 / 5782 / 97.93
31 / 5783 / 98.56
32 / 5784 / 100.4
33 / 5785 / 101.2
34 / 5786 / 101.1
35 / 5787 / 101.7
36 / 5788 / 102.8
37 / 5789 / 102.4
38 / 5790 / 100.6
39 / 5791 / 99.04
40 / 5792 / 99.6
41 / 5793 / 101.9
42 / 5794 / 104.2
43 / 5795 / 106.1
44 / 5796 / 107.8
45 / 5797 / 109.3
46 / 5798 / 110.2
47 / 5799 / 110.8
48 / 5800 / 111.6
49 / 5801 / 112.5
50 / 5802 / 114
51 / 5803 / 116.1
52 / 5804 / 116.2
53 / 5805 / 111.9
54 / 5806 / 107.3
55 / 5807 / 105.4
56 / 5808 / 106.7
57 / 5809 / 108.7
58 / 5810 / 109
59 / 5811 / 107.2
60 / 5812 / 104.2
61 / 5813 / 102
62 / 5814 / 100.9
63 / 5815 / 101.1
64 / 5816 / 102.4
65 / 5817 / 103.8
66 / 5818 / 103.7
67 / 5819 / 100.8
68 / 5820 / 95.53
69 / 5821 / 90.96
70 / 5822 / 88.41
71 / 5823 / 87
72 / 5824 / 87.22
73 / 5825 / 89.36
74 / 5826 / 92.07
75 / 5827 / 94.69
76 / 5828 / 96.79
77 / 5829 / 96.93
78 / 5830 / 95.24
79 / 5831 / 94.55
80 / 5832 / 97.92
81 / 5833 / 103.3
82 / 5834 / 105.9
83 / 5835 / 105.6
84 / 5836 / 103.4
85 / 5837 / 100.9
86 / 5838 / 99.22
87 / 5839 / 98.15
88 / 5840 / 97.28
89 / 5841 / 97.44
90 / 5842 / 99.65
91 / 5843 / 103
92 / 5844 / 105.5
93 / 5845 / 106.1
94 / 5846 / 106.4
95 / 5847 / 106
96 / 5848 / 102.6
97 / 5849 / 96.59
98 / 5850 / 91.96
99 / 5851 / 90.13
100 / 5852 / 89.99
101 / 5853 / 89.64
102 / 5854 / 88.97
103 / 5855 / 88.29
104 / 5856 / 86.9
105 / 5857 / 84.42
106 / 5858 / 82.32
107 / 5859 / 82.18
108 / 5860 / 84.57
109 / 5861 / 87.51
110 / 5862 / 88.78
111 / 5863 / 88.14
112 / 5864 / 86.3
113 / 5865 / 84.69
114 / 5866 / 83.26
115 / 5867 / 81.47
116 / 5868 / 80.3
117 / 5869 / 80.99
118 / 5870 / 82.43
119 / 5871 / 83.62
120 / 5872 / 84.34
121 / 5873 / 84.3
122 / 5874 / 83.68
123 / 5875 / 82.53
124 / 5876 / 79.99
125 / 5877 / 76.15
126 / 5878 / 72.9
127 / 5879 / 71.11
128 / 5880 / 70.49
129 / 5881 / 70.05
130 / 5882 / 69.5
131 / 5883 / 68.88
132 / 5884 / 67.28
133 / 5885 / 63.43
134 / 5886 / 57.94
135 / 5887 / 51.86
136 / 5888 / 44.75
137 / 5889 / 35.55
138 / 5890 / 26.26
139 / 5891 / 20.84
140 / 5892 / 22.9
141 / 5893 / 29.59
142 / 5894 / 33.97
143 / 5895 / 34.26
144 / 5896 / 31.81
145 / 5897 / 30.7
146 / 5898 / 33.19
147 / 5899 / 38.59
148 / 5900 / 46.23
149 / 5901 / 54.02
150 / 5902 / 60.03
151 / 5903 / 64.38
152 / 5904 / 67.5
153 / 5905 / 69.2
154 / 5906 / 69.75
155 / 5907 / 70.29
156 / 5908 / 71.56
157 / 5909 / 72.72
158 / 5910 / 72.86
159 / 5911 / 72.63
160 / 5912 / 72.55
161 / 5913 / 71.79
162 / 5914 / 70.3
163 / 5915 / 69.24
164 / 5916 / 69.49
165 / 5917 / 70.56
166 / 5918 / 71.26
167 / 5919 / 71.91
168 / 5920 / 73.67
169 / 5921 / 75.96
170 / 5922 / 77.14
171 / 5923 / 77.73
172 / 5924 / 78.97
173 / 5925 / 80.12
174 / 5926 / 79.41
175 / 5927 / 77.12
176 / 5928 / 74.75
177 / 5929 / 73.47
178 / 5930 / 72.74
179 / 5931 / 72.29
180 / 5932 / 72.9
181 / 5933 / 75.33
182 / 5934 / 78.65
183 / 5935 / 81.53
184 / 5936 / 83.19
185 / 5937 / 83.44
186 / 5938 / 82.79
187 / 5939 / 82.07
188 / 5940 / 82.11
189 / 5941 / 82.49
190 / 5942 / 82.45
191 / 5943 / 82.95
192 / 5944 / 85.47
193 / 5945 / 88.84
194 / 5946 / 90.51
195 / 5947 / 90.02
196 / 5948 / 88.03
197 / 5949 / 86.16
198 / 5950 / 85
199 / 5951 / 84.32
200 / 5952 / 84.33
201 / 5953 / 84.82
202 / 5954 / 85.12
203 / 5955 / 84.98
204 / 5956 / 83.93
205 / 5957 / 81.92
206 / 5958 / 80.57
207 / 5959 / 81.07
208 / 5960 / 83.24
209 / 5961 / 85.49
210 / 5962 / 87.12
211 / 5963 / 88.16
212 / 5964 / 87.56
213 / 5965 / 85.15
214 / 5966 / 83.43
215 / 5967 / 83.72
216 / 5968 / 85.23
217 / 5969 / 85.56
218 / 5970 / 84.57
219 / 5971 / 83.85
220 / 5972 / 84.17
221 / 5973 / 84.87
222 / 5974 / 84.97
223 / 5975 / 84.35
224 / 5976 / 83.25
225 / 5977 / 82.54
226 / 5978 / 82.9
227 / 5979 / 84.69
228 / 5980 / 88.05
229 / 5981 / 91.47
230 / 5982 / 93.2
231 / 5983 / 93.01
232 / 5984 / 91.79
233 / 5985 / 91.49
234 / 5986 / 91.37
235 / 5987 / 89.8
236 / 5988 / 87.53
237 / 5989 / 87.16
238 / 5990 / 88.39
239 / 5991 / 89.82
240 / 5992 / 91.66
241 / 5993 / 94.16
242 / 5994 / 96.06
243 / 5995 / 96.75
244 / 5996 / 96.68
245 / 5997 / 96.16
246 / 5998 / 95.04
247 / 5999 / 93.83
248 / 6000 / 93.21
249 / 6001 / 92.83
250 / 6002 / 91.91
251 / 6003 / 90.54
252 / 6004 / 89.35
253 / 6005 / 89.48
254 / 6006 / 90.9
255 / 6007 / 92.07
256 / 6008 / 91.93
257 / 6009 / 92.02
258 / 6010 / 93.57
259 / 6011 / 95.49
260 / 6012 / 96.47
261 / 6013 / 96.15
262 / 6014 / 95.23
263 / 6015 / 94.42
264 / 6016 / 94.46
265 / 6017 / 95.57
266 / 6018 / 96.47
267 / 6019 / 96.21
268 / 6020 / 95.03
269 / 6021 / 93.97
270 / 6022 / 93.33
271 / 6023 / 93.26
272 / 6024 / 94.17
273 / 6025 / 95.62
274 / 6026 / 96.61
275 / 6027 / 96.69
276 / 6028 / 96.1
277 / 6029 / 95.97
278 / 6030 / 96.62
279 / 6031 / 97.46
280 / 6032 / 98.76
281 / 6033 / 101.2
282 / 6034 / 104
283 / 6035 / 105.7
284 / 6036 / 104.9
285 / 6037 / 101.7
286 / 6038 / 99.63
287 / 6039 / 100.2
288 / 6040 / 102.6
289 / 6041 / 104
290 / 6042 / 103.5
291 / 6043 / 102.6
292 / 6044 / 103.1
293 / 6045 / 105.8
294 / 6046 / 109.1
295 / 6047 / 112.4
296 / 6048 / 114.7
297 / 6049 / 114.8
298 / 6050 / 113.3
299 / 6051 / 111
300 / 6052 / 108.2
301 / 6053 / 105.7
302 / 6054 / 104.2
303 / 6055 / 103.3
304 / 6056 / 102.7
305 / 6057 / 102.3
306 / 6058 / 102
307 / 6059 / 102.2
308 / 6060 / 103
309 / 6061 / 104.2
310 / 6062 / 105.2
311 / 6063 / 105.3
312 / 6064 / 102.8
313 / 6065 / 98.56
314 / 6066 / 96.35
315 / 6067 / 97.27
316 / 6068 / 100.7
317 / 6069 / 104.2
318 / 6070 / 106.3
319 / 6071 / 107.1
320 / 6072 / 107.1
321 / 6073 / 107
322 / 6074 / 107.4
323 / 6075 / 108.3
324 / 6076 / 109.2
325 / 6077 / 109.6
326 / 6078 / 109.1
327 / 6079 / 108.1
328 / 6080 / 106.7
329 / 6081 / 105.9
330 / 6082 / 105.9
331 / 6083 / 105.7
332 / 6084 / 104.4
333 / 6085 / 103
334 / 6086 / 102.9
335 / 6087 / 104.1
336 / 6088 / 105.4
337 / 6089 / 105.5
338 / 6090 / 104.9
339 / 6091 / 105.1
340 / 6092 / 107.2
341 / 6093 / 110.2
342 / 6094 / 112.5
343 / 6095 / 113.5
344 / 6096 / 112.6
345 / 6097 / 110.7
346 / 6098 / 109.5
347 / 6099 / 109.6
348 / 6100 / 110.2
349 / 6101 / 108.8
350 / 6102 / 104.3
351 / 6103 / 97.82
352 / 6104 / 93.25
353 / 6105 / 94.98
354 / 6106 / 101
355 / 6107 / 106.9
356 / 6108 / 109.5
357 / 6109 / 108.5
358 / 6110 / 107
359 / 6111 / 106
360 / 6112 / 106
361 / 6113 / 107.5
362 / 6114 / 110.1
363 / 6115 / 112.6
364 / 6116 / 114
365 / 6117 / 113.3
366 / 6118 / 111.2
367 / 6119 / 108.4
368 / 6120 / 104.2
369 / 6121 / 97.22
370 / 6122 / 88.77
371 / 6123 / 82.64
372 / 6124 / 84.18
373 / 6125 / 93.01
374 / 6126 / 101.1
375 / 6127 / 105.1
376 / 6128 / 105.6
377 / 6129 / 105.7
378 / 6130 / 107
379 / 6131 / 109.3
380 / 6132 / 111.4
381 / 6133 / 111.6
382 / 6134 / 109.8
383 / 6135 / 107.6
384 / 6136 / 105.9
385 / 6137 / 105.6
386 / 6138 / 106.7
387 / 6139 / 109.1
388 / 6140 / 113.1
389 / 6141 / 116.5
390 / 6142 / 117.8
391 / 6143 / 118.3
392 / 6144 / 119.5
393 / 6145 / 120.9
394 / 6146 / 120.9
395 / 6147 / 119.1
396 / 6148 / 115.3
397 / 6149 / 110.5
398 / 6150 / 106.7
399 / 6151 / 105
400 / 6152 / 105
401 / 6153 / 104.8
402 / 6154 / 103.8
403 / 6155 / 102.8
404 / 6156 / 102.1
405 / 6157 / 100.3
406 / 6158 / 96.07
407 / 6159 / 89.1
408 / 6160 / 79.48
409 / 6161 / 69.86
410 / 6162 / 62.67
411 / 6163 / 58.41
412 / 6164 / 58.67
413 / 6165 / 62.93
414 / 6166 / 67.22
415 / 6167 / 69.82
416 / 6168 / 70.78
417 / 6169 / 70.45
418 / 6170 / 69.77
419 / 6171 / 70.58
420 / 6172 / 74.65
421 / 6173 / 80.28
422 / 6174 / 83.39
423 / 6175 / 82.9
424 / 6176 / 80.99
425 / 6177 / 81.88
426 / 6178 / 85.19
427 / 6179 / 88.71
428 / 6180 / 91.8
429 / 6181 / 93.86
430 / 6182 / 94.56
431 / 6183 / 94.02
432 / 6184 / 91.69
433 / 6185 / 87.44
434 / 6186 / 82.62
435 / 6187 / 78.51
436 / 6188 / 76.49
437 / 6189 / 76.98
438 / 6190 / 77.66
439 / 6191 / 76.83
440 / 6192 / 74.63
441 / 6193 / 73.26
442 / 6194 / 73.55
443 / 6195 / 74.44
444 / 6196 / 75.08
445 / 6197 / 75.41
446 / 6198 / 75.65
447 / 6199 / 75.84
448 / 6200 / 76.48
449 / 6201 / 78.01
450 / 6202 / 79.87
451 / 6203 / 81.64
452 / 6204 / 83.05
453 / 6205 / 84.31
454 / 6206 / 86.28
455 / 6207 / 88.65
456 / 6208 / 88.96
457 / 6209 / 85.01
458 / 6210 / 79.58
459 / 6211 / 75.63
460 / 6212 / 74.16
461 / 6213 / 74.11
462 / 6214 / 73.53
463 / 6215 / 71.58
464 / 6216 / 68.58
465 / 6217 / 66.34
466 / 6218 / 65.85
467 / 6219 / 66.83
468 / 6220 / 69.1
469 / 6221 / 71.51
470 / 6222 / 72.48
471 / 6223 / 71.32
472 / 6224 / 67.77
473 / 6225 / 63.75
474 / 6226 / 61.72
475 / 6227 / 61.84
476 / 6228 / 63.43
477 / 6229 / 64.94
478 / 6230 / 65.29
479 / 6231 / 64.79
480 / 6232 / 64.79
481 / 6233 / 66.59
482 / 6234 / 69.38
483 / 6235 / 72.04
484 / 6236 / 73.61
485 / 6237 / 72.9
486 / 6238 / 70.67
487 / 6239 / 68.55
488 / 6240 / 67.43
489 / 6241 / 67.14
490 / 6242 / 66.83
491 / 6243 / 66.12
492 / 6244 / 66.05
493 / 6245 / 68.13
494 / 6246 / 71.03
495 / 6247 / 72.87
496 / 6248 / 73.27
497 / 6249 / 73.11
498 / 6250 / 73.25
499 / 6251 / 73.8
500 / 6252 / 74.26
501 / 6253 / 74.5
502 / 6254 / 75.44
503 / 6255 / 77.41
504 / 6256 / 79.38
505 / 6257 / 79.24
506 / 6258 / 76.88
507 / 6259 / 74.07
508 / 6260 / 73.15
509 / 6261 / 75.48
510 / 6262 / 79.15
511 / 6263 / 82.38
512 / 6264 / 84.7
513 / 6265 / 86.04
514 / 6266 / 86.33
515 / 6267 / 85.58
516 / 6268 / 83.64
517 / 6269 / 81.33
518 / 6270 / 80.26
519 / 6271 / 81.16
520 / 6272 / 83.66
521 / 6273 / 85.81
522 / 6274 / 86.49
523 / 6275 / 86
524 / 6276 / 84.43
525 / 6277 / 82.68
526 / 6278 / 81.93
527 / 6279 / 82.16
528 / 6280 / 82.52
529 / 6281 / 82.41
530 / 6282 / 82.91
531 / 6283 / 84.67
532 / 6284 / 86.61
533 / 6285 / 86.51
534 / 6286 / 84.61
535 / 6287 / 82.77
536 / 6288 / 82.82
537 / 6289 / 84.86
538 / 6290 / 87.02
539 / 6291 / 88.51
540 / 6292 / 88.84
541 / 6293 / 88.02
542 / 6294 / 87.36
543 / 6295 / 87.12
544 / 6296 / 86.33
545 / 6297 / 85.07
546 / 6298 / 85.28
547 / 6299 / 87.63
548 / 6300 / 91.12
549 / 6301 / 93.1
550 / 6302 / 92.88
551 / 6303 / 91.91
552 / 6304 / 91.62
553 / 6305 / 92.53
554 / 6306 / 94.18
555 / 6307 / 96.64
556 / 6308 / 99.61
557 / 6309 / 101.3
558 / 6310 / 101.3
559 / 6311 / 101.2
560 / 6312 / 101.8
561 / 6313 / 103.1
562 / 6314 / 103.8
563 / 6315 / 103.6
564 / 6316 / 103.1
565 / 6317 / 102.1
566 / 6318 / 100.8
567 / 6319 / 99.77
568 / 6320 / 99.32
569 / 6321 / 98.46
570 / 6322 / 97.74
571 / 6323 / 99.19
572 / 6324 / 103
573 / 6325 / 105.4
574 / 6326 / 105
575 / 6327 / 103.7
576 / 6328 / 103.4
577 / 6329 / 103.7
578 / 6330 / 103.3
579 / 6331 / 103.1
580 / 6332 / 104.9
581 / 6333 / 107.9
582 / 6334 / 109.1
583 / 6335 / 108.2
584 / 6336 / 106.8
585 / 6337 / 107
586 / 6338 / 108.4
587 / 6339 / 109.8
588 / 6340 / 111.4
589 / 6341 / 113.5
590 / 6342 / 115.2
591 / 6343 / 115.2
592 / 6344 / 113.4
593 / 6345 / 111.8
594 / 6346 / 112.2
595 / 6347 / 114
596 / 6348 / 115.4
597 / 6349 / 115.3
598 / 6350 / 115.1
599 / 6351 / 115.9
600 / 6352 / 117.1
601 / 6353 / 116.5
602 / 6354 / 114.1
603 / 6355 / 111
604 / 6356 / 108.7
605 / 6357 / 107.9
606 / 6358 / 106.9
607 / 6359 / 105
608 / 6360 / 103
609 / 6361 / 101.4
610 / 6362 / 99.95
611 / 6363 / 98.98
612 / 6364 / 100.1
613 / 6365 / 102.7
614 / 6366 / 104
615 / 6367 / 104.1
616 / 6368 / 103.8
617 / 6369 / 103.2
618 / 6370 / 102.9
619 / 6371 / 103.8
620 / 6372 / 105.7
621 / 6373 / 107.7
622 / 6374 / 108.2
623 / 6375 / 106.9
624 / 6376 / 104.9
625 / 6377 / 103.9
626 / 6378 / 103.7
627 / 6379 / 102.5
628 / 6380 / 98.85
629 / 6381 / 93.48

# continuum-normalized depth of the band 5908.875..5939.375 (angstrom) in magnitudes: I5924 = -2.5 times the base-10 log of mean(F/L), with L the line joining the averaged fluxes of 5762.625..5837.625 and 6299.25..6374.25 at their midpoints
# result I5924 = 0.33 mag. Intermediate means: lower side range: 101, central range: 75.4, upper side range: 105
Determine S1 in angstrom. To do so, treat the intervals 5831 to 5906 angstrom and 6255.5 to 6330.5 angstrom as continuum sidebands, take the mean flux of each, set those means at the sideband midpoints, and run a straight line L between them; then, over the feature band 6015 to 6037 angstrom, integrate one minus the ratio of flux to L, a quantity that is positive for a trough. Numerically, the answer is -4.33 angstrom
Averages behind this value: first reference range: 76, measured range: 97.3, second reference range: 90.2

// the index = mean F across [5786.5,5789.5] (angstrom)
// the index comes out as 102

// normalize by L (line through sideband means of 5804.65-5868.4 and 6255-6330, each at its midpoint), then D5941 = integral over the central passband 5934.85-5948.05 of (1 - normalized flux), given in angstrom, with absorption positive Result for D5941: 1.41 angstrom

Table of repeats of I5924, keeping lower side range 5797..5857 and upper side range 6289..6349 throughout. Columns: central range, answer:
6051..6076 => -0.04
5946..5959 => 0.18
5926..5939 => 0.28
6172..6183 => 0.17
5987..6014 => 0.09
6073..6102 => -0.07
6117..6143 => -0.05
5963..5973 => 0.18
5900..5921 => 0.41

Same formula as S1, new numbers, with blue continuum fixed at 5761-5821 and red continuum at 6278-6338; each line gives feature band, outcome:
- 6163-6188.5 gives 4.8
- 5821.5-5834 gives 1.0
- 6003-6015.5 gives 0.8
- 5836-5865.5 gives 2.4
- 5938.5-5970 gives 4.9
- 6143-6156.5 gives -1.8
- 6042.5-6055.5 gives -1.2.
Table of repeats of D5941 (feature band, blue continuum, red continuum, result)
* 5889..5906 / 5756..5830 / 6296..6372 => 10.0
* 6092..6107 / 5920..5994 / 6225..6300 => -4.7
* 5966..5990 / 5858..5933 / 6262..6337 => -4.7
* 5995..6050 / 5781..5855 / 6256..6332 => -0.8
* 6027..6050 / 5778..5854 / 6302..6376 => -0.1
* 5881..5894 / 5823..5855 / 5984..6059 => 6.7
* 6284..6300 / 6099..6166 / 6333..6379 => 3.0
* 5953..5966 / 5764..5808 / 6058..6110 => 2.5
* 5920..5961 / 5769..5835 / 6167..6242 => 5.0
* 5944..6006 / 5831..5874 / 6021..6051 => 6.9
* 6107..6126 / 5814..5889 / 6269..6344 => -2.3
